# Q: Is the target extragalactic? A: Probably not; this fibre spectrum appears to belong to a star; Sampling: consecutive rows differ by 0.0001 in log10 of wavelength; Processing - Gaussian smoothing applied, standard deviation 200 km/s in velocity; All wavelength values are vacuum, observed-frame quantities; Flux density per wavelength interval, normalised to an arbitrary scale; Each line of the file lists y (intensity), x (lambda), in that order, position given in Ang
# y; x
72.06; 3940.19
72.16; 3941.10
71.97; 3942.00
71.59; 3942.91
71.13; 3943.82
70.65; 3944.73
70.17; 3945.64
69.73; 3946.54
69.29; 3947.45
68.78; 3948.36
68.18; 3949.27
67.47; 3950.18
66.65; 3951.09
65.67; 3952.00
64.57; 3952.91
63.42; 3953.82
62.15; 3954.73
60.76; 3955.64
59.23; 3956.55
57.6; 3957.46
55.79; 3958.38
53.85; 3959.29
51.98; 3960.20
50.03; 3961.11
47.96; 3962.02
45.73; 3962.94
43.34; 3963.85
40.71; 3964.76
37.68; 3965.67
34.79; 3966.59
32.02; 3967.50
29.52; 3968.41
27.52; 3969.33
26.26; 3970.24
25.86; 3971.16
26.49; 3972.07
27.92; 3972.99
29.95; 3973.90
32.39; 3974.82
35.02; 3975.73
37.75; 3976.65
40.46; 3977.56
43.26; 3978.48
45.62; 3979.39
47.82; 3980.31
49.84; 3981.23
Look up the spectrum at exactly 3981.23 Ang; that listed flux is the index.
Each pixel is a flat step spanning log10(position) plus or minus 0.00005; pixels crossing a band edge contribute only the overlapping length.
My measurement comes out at 49.84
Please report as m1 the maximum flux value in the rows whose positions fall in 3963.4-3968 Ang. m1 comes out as 43.34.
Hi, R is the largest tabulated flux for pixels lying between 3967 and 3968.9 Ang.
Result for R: 32.02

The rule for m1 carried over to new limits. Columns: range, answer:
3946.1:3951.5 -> 69.73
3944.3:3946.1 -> 70.65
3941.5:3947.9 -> 71.97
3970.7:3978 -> 40.46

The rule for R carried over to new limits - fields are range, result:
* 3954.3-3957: 62.15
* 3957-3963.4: 57.6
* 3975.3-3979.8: 45.62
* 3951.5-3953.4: 65.67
